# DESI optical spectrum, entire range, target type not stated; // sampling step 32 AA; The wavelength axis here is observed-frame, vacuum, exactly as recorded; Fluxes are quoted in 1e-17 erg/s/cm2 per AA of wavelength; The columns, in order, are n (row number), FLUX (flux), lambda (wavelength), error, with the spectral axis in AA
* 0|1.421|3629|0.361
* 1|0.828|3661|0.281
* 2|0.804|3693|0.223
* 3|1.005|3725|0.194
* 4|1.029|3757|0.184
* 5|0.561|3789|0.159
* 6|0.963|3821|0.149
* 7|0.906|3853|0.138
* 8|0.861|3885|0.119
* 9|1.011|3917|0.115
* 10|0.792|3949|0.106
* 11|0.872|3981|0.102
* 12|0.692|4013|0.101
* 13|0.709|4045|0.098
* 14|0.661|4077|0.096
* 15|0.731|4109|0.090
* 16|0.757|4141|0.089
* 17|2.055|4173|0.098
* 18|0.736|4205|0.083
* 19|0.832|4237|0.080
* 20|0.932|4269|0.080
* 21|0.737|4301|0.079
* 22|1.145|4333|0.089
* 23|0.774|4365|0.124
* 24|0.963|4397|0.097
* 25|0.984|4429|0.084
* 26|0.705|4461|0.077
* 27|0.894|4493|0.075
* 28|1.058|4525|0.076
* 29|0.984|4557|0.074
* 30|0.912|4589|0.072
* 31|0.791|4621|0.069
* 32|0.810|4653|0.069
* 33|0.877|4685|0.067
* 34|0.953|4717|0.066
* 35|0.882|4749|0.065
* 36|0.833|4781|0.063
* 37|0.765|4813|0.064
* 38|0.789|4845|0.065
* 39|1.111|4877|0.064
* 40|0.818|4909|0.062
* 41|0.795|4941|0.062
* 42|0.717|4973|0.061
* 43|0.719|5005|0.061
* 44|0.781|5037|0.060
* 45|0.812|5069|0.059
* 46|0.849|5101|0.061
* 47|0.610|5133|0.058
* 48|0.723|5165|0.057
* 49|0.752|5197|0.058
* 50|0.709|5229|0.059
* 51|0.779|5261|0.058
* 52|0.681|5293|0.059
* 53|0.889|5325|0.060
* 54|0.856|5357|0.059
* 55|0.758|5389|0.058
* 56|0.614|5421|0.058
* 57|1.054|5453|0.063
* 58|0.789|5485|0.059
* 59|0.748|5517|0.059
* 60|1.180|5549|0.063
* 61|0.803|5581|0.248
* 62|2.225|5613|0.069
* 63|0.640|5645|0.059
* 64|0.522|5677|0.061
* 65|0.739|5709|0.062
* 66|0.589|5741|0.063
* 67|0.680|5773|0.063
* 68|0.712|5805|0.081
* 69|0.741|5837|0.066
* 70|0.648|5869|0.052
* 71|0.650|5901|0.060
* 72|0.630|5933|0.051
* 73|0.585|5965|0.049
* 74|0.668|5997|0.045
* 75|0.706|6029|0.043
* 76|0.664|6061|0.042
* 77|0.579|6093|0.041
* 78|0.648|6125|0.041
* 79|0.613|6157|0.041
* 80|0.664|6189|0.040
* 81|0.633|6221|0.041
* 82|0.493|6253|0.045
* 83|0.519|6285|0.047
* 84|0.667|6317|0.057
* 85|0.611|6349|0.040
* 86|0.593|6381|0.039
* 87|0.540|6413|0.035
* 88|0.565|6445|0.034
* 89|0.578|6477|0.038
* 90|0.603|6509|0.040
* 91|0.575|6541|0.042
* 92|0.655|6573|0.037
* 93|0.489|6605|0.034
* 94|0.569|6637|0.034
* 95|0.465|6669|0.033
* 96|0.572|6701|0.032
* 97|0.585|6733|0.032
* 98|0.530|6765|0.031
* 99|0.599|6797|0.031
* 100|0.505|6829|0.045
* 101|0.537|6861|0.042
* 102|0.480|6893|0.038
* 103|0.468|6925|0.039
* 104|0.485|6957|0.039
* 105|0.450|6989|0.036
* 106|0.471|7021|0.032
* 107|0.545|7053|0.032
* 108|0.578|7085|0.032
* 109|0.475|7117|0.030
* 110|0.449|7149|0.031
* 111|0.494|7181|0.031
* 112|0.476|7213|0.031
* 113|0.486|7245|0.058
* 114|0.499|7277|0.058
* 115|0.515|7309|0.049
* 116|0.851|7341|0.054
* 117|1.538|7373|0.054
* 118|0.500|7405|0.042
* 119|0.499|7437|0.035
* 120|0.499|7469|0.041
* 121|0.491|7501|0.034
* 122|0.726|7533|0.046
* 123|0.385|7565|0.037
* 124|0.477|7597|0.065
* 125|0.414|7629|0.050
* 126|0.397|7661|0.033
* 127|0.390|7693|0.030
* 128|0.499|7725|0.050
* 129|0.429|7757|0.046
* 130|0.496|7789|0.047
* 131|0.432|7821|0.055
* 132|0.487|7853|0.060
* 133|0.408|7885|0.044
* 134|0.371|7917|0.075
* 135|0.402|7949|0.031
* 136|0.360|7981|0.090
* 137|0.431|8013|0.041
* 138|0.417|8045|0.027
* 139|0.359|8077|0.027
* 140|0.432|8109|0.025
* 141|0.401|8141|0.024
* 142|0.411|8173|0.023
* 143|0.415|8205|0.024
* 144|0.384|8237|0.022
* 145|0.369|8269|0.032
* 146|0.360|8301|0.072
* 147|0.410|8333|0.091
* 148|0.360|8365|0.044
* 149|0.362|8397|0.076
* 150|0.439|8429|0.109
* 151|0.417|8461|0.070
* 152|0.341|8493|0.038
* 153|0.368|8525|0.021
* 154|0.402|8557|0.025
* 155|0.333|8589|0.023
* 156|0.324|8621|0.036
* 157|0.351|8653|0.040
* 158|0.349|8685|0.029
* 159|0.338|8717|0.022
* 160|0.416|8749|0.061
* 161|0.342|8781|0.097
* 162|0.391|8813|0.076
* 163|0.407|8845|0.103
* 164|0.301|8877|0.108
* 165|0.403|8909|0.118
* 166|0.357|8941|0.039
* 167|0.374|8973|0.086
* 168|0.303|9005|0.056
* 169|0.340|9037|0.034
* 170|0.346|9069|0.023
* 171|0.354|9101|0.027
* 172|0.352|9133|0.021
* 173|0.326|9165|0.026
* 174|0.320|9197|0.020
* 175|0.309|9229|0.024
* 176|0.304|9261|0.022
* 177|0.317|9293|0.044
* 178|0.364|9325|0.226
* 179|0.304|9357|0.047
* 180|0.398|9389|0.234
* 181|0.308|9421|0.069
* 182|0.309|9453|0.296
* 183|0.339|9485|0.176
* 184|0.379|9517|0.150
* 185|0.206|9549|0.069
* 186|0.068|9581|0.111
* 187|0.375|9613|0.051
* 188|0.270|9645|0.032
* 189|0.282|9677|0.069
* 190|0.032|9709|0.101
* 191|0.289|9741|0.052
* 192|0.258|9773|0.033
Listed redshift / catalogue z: 0.121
